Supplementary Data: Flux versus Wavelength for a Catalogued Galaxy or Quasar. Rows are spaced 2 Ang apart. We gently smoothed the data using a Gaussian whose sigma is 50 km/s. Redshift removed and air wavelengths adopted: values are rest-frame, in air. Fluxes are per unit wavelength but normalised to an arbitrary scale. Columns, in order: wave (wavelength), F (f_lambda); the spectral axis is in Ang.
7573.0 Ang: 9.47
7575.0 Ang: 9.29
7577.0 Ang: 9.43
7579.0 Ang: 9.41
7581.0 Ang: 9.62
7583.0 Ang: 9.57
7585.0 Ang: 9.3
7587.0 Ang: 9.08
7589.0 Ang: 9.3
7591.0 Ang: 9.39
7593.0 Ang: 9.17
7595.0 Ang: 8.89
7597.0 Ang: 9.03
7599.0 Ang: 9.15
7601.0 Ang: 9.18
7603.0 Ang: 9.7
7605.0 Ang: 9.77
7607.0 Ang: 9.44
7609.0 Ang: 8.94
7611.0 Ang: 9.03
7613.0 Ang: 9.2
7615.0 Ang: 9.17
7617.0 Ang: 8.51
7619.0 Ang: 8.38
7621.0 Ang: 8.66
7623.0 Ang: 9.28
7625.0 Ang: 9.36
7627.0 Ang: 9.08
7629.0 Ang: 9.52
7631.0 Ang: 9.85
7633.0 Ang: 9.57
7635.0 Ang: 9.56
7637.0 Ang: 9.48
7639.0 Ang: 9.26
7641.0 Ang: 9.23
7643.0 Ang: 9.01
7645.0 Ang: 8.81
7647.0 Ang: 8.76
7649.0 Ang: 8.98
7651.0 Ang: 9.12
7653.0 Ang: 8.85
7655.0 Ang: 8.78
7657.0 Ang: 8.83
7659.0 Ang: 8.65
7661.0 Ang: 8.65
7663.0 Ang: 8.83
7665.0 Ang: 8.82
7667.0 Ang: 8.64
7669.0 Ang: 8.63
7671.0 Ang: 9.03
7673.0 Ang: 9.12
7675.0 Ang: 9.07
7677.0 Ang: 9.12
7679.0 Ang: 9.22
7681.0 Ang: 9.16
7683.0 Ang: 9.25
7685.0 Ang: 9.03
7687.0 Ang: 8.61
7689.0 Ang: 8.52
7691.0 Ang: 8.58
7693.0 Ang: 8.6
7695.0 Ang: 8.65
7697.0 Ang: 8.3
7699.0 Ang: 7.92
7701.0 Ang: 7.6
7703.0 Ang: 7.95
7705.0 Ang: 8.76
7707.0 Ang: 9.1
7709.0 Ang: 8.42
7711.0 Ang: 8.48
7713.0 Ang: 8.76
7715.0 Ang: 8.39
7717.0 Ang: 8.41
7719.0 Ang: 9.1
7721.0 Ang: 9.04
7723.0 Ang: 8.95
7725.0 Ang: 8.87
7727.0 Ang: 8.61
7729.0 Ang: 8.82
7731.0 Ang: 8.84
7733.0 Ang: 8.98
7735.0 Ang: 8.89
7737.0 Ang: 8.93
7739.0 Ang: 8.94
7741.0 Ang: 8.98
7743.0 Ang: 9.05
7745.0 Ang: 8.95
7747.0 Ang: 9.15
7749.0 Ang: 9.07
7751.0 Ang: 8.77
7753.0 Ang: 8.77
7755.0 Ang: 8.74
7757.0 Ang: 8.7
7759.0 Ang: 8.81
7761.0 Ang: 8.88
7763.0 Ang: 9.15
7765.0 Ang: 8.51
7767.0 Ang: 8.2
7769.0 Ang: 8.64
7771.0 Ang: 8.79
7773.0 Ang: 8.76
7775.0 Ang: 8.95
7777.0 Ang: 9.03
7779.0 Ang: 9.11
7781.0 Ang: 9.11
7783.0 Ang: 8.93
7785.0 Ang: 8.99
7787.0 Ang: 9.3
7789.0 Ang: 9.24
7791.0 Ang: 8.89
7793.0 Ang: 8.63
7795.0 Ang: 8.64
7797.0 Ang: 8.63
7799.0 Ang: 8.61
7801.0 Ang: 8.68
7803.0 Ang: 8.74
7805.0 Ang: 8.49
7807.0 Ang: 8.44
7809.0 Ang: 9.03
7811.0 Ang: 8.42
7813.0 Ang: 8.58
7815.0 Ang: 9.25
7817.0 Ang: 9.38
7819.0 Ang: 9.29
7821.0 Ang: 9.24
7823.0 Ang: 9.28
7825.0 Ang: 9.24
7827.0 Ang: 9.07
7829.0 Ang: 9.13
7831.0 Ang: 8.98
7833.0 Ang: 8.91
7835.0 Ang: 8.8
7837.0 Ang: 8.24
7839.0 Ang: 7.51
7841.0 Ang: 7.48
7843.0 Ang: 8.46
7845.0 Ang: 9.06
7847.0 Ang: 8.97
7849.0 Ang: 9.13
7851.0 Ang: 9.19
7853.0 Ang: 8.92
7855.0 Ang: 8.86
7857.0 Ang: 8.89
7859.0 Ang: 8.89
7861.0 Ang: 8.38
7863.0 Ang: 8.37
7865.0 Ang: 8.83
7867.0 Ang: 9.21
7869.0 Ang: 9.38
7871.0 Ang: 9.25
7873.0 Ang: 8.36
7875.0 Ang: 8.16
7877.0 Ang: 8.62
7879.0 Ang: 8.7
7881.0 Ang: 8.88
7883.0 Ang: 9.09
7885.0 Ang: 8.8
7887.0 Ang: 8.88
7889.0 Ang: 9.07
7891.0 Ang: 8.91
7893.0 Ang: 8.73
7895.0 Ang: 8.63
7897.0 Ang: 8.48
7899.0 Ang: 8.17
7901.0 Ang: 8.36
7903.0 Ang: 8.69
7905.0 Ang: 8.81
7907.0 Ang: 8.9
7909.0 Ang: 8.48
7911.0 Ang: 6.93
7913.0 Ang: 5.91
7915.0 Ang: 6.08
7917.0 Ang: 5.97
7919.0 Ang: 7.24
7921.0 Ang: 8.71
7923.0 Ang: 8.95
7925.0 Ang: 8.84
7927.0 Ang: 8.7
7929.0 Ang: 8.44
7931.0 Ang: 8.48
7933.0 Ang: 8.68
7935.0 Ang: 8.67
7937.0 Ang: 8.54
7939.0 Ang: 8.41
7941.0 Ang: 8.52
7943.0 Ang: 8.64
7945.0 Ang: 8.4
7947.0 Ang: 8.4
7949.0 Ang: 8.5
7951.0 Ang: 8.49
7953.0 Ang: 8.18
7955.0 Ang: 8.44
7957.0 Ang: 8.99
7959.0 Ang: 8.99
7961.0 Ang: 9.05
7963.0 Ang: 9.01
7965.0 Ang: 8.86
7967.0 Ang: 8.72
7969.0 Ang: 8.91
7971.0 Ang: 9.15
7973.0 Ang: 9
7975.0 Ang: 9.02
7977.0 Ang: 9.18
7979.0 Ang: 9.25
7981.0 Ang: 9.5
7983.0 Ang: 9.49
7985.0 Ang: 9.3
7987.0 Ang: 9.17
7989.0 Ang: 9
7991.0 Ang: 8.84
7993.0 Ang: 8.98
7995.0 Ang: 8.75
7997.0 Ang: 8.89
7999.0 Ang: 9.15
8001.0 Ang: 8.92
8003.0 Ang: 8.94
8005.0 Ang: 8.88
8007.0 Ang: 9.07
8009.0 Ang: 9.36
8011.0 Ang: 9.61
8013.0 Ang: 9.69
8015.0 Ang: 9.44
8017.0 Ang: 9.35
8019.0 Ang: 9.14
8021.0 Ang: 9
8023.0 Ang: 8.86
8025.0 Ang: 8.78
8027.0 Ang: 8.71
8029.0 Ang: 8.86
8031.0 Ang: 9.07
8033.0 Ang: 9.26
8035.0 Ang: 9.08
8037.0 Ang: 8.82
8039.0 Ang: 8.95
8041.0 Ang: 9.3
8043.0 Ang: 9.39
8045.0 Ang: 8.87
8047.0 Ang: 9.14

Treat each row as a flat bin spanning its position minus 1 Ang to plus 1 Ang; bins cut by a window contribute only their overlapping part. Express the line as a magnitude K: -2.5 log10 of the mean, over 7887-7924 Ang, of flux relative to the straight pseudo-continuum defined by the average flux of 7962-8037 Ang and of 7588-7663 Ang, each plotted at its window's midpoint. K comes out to 0.13 mag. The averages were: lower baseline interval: 9.12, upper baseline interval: 9.08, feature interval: 8.08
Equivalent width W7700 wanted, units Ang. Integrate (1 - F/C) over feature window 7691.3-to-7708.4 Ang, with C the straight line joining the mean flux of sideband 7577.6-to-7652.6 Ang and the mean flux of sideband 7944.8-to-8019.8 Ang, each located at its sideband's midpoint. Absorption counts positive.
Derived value 1.5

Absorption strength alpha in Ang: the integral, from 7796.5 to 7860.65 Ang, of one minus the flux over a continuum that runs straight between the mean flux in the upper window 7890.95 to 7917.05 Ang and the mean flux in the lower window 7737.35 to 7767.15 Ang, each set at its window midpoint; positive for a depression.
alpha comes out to -3.0 Ang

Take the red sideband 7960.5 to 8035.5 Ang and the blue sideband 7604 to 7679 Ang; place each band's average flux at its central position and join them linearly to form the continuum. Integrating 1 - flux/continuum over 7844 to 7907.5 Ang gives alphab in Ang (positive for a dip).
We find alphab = 1.9 Ang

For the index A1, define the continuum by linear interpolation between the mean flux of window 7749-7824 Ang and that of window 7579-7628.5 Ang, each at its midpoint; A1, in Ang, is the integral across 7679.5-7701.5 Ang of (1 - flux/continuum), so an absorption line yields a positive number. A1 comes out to 1.0 Ang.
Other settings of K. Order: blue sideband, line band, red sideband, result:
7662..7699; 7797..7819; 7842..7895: 0.01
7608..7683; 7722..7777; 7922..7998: 0.01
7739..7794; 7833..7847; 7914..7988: 0.05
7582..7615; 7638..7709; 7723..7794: 0.04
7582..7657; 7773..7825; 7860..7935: -0.03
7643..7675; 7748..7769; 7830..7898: 0.00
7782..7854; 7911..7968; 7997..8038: 0.09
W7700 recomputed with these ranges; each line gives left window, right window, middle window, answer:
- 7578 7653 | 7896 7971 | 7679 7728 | 1.8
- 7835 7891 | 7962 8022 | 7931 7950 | 0.9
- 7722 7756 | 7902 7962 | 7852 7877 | -0.9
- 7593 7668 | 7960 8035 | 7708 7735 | 1.0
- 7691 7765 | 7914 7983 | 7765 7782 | -0.2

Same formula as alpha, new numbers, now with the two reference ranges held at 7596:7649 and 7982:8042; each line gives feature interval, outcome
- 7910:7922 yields 3.0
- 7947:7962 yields 0.8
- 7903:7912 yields 0.8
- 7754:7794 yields 1.2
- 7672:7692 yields 0.4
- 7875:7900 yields 1.1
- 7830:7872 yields 1.8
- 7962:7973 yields 0.2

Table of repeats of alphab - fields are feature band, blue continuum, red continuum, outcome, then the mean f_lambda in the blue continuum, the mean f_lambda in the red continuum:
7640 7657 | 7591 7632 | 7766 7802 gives 0.31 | 9.17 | 8.84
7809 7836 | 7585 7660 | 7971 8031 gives 0.23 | 9.14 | 9.11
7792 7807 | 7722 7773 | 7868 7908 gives 0.31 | 8.84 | 8.74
